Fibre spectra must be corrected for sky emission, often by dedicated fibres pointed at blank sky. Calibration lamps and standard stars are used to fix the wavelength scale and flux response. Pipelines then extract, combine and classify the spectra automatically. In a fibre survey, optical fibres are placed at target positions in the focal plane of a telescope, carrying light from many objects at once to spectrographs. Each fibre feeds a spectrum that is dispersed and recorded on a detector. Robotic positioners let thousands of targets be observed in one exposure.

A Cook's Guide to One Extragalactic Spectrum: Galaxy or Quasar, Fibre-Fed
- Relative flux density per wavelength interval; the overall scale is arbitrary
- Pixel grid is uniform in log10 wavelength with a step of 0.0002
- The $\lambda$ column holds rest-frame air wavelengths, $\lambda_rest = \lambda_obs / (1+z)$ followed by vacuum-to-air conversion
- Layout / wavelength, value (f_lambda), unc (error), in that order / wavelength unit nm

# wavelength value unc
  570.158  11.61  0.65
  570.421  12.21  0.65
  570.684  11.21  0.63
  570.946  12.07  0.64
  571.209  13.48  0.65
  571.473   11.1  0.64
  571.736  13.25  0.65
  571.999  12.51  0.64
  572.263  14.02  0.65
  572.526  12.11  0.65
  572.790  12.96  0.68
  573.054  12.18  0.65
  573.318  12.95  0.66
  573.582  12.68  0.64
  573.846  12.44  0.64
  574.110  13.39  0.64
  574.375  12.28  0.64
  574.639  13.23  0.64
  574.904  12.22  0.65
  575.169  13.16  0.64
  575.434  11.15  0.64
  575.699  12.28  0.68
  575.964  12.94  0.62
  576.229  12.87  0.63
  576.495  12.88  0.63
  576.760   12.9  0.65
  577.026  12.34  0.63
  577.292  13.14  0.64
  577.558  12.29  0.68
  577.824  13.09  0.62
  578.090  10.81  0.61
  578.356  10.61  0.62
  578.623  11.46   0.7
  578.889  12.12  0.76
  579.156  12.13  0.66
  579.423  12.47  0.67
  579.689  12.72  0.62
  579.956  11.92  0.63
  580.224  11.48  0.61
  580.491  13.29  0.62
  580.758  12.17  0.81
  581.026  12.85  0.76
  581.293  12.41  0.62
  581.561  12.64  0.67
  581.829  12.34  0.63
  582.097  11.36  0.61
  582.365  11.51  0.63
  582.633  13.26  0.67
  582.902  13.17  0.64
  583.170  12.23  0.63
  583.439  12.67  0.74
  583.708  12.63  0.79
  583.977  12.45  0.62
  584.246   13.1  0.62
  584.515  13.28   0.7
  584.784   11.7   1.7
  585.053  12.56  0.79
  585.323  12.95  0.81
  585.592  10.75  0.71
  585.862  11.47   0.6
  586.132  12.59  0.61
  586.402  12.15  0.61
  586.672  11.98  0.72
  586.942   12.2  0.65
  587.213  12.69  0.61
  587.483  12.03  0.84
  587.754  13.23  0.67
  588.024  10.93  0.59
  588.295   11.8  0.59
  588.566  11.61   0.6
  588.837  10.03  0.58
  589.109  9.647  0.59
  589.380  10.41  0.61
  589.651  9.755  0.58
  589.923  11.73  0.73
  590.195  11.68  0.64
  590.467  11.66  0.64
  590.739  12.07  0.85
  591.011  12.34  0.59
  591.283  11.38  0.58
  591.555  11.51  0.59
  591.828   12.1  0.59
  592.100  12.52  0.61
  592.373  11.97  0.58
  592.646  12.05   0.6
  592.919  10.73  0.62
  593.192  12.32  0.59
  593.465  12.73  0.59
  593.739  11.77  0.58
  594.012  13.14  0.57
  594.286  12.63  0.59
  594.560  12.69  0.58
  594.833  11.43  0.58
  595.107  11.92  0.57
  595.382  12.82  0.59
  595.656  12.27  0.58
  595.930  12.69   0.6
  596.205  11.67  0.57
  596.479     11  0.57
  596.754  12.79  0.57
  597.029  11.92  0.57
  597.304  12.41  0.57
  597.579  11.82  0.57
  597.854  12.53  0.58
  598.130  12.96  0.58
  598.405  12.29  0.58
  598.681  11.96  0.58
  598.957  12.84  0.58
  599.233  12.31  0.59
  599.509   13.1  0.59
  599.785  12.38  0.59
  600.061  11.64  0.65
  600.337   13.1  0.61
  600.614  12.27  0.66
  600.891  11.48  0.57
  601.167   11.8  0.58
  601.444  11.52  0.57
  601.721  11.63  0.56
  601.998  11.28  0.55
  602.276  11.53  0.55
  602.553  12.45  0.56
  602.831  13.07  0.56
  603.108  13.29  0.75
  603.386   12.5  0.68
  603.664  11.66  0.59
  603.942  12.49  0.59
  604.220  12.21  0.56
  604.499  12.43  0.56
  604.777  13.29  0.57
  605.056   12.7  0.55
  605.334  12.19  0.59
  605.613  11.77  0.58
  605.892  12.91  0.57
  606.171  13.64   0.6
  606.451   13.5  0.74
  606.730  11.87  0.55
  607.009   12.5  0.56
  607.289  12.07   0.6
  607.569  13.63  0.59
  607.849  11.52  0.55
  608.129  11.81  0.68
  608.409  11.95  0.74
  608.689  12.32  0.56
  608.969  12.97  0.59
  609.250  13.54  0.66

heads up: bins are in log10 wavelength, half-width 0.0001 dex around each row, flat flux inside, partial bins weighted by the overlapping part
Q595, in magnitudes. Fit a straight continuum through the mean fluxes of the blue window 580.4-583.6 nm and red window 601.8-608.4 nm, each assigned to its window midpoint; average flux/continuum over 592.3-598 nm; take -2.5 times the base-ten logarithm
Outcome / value 0.03 mag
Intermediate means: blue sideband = 12.5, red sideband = 12.4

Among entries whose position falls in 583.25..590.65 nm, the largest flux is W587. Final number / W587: 13.28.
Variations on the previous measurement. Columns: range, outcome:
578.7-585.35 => 13.29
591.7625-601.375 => 13.14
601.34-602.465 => 11.63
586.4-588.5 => 13.23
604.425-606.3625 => 13.64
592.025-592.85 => 12.52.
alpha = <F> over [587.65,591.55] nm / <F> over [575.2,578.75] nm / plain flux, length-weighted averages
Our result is 0.9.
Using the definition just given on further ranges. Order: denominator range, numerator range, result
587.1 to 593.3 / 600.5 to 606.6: 1.07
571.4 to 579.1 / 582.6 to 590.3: 0.96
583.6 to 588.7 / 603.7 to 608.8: 1.02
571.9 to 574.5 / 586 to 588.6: 0.95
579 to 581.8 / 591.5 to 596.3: 0.98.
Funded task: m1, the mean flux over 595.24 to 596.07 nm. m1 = 12.6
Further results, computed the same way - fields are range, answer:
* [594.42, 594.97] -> 12.1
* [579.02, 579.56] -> 12.3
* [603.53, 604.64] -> 12.2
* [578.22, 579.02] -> 11.4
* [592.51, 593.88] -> 11.9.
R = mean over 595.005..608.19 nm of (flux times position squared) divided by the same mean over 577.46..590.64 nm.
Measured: 1.1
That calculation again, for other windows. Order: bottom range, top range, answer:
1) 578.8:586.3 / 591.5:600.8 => 1.04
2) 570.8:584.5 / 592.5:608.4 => 1.07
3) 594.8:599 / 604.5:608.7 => 1.06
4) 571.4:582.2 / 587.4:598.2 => 1.01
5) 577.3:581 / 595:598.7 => 1.07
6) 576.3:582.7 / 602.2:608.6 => 1.11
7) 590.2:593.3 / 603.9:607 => 1.11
